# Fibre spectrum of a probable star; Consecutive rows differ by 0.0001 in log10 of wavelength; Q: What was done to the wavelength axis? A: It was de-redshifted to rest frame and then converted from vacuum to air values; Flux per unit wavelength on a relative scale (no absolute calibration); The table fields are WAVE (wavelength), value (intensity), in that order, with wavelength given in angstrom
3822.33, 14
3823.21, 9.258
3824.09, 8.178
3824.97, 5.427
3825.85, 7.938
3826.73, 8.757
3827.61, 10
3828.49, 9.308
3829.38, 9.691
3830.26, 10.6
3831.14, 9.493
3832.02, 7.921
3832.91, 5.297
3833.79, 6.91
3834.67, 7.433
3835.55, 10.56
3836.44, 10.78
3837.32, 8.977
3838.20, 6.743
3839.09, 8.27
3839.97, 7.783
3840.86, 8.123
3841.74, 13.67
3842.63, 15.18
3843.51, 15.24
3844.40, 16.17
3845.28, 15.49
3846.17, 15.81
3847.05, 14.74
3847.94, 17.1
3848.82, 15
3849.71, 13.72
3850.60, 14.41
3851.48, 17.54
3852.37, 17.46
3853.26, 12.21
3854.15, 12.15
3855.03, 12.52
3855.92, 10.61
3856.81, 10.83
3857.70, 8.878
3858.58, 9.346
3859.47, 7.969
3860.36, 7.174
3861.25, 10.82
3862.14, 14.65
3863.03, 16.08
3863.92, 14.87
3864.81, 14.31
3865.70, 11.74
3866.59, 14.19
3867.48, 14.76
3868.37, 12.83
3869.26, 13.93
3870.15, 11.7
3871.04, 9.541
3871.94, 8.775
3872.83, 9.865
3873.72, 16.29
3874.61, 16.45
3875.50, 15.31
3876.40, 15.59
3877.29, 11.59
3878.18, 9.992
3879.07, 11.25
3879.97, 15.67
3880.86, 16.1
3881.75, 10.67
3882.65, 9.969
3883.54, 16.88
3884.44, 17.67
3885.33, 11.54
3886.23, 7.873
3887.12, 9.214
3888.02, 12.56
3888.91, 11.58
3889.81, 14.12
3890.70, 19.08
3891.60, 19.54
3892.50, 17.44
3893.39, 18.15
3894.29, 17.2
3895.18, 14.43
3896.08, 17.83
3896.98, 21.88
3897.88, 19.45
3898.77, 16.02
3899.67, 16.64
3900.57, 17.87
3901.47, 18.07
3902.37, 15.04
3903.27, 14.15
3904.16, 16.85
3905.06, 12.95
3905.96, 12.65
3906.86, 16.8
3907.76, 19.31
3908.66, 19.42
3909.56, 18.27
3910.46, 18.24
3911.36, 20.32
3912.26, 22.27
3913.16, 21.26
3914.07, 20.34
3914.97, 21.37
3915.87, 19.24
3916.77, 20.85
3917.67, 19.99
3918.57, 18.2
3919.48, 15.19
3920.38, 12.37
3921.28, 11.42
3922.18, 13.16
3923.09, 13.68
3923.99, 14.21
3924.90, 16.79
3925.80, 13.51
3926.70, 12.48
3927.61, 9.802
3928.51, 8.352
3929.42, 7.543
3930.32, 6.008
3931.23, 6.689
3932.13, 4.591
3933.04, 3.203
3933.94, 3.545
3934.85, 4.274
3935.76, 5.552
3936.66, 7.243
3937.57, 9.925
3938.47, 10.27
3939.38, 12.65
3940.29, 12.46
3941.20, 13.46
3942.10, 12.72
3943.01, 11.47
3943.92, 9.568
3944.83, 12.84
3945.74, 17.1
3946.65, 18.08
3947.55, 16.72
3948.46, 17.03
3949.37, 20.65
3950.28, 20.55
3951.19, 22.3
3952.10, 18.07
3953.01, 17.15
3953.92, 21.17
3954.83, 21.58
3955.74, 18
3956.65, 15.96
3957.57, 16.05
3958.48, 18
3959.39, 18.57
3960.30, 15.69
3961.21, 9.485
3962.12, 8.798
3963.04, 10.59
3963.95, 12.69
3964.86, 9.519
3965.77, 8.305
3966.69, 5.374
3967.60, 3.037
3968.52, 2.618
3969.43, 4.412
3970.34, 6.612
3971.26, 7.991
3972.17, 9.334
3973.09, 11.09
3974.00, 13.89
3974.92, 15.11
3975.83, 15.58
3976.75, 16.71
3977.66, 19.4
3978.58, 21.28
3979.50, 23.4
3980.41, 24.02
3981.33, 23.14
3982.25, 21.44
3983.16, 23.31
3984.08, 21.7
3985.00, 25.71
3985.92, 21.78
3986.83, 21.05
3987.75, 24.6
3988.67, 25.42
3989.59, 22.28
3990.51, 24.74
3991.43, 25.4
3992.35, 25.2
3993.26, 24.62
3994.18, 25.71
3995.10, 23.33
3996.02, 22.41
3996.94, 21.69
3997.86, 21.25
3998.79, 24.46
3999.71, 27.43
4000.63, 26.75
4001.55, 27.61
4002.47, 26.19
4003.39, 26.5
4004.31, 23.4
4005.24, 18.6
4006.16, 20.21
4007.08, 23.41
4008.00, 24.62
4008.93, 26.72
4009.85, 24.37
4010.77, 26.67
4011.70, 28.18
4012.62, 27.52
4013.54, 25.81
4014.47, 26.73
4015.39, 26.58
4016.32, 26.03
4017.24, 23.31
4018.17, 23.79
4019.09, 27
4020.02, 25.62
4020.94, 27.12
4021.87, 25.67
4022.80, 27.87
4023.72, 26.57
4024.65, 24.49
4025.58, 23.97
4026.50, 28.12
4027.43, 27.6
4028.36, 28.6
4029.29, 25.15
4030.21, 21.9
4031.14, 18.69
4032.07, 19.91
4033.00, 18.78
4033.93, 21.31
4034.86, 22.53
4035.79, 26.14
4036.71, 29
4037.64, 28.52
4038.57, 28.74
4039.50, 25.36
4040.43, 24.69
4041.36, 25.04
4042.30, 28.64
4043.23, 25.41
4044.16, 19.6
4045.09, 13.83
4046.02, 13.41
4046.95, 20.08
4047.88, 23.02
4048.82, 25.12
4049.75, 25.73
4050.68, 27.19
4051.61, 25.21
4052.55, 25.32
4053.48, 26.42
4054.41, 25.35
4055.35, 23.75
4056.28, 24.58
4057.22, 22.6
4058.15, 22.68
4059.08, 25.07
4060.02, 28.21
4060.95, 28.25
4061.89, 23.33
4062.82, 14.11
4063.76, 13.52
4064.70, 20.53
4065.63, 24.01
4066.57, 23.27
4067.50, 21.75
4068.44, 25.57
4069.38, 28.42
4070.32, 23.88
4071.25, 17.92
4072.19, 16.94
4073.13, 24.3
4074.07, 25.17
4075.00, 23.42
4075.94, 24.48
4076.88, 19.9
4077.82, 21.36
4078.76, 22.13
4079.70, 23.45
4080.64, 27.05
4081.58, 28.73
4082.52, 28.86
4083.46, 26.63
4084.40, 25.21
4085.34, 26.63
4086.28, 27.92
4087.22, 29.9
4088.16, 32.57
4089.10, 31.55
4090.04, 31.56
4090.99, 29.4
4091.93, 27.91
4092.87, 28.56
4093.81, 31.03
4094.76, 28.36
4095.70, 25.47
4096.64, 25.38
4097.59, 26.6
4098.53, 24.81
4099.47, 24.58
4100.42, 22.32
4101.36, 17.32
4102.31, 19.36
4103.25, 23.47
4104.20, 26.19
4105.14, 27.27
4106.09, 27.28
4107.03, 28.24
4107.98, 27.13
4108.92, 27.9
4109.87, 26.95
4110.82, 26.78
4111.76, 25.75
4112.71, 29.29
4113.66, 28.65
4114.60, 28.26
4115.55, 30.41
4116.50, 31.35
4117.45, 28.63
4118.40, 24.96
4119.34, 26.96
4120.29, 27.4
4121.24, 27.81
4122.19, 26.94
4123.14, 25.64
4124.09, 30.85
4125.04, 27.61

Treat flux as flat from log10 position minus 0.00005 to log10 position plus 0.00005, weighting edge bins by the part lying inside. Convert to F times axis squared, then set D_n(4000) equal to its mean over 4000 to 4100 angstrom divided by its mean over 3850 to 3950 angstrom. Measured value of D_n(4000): 1.94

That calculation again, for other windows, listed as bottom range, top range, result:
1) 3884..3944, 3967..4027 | 1.62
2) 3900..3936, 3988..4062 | 1.83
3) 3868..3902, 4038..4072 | 1.75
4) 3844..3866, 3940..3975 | 1.06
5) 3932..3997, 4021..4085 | 1.58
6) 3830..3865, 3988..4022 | 2.28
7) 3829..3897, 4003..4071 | 2.07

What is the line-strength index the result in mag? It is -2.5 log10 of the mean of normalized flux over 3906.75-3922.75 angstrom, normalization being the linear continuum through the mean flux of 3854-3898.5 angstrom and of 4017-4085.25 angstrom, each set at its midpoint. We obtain -0.16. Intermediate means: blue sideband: 13.5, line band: 18.2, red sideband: 24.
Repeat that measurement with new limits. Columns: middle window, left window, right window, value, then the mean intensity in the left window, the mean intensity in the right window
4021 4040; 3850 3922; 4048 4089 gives -0.12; 14.9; 24.4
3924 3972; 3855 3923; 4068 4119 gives 0.46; 14.9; 26.2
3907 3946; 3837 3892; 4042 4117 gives 0.22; 12.9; 25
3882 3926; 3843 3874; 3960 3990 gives -0.17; 13.1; 15.3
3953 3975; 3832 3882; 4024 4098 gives 0.49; 12.3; 24.6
